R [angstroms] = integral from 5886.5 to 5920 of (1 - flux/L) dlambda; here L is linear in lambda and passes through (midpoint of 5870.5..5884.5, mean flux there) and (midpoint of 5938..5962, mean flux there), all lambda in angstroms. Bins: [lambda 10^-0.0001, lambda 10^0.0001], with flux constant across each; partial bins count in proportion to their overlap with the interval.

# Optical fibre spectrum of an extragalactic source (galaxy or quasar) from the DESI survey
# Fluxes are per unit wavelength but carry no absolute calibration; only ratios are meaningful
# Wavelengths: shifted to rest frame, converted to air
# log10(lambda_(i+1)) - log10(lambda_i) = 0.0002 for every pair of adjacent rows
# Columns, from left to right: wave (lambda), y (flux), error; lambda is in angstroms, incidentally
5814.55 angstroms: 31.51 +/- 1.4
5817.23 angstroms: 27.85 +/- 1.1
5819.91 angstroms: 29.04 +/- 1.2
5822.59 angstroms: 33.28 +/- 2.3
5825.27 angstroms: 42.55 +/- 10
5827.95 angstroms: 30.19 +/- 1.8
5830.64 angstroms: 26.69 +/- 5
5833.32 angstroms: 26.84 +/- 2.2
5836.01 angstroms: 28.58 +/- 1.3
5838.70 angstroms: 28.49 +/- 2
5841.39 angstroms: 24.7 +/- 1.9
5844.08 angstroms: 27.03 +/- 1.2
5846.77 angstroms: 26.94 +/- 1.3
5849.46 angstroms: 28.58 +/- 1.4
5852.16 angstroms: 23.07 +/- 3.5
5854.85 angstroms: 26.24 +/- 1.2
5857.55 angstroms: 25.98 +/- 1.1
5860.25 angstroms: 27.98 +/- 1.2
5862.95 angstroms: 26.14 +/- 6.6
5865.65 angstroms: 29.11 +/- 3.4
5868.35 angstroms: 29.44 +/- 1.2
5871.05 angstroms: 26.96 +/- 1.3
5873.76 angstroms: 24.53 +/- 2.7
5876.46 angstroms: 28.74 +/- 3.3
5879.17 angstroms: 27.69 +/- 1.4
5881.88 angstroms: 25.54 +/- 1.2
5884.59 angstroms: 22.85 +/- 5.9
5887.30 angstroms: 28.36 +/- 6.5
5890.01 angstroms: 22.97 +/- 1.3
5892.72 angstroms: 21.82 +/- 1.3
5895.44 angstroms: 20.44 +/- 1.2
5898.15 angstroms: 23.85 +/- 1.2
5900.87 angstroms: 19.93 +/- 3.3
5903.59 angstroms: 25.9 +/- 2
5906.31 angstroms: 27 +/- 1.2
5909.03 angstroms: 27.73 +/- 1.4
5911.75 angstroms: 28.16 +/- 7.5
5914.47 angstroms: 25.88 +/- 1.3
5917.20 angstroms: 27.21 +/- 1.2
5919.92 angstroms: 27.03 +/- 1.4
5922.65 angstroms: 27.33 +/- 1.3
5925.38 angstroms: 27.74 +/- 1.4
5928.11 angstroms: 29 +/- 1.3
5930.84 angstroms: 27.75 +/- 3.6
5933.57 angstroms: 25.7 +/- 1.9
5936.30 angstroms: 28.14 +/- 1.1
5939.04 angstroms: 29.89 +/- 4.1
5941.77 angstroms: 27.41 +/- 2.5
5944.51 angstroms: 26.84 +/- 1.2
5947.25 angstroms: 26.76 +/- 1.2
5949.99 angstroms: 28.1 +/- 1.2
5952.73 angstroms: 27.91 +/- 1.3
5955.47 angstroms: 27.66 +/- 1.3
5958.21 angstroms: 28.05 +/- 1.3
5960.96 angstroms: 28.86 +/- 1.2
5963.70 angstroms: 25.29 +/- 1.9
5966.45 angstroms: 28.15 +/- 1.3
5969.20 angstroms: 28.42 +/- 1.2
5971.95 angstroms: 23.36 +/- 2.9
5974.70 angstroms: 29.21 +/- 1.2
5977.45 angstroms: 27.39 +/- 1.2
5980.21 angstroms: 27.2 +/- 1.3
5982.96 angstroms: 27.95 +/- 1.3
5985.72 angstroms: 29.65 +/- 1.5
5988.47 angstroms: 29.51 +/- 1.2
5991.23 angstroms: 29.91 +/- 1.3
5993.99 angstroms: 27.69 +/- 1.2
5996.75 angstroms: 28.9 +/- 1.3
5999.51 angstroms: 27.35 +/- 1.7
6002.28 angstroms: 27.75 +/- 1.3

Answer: 2.4 angstroms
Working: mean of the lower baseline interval 26.3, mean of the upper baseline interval 27.9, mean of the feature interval 25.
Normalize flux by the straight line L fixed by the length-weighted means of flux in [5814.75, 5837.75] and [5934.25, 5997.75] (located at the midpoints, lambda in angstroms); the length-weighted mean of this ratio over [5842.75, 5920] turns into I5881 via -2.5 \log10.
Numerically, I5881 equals 0.14 mag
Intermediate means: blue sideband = 30.6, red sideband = 27.9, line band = 26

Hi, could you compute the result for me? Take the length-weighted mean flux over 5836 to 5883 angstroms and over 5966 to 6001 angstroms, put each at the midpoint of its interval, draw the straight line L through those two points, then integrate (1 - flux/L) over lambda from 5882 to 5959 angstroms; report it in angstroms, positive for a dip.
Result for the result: 3.3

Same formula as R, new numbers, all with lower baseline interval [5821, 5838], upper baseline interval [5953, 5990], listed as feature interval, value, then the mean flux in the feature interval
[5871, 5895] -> 3.8 angstroms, 25.2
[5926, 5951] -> 0.7 angstroms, 27.7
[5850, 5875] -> 3.1 angstroms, 26.7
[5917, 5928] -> 0.5 angstroms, 27.5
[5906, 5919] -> 0.9 angstroms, 27.2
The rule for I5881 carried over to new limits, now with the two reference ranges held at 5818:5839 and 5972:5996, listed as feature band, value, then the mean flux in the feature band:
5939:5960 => 0.043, 27.7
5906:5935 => 0.075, 27.3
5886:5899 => 0.257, 23.5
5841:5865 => 0.150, 26.4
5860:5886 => 0.122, 26.9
